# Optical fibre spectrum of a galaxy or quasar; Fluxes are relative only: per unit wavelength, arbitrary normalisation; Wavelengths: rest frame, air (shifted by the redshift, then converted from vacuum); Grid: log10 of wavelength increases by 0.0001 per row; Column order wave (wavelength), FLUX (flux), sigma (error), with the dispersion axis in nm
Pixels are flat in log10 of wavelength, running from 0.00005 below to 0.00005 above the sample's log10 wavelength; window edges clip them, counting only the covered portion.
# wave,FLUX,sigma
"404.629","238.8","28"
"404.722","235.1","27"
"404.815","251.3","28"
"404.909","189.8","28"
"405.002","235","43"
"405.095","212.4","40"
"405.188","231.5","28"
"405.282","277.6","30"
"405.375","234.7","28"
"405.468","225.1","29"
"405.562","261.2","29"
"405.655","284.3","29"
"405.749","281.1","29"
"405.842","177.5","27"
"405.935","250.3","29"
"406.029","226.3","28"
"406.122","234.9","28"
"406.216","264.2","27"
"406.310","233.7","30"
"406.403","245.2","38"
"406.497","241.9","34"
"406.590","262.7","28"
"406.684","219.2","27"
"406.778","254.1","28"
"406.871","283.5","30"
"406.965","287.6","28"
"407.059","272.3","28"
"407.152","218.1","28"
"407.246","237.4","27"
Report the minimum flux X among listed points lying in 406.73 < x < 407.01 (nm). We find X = 254.1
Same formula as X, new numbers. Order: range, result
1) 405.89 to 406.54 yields 226.3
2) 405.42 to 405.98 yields 177.5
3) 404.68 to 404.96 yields 189.8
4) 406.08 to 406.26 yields 234.9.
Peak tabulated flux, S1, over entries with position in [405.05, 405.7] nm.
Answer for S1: 284.3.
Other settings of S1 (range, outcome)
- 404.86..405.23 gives 235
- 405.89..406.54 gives 264.2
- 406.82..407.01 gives 287.6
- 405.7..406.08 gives 281.1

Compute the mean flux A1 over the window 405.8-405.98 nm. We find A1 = 215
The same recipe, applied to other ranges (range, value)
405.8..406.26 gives 231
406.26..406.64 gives 246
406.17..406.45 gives 248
